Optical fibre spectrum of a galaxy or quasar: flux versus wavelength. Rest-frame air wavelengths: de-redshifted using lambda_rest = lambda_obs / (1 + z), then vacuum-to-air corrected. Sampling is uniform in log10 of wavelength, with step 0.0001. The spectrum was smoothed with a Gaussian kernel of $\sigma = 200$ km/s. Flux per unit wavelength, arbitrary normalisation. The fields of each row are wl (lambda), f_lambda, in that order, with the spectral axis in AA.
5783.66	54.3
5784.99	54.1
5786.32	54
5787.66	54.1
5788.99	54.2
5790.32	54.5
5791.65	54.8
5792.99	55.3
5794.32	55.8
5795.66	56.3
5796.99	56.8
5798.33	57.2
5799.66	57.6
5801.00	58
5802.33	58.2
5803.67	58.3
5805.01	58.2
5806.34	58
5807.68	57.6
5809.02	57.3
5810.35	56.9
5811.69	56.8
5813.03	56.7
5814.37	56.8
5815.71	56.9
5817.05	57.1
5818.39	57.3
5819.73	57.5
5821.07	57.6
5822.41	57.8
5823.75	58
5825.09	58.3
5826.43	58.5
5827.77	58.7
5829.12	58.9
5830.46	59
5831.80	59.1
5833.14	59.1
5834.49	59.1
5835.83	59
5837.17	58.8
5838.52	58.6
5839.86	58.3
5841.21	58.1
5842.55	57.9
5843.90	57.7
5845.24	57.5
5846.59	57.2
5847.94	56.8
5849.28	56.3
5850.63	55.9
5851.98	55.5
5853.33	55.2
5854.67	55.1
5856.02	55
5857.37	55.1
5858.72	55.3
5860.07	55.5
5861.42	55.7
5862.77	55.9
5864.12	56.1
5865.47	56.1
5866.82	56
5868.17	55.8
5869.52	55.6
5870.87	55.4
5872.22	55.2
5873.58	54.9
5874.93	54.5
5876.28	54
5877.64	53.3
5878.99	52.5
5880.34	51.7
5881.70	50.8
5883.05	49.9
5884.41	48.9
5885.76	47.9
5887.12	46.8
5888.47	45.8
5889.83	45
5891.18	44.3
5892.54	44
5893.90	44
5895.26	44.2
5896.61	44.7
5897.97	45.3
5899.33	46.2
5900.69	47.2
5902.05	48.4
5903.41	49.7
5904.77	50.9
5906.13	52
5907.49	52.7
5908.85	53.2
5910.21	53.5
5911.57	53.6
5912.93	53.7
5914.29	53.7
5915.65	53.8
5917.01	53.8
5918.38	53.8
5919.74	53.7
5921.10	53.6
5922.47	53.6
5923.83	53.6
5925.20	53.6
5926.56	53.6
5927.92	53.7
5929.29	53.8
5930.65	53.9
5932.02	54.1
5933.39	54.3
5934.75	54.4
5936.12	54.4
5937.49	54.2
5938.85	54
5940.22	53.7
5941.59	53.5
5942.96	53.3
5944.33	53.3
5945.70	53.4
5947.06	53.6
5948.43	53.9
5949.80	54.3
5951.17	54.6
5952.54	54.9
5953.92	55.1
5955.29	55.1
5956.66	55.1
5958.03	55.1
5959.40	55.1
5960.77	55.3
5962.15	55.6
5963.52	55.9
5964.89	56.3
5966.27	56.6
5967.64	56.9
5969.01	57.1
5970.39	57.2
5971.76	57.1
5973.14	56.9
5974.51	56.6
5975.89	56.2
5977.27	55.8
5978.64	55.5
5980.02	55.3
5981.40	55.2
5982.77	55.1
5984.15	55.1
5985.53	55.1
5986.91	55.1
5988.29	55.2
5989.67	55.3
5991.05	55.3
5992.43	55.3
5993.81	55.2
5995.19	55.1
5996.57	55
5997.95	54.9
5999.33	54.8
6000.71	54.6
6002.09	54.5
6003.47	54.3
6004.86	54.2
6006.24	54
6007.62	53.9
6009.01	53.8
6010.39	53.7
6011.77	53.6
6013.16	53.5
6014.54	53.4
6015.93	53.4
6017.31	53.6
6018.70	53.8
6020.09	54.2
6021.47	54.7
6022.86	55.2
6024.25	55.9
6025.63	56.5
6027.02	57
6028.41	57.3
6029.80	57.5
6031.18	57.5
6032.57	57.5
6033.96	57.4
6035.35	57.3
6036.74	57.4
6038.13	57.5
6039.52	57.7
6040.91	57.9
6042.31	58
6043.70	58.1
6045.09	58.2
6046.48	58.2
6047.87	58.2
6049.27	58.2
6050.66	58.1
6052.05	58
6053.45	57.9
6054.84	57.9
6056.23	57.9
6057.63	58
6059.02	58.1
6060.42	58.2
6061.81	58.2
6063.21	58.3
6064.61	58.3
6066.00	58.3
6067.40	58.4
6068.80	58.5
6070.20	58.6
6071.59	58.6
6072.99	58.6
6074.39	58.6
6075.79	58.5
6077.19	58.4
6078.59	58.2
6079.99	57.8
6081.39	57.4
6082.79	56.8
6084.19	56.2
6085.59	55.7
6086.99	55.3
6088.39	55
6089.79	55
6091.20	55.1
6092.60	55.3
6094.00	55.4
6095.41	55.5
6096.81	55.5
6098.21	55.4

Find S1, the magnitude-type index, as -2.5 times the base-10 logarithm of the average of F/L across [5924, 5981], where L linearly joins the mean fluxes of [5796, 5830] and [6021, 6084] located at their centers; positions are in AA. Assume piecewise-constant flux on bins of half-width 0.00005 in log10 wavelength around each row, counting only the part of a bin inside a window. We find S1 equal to 0.05 mag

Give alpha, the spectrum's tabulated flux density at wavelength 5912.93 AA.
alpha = 53.7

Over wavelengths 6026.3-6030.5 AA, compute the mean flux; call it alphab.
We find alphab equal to 57.3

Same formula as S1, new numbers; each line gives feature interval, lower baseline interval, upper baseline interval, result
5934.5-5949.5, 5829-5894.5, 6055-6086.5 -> 0.04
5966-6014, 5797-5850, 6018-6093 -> 0.04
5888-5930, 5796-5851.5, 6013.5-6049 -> 0.14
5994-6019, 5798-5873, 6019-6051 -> 0.06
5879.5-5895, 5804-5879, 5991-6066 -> 0.20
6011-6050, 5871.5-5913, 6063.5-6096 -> -0.02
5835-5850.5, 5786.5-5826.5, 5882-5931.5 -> -0.06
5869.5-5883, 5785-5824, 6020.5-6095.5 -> 0.07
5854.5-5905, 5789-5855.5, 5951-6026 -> 0.11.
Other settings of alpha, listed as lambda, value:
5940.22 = 53.7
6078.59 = 58.2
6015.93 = 53.4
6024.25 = 55.9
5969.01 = 57.1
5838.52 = 58.6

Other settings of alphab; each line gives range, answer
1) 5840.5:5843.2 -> 58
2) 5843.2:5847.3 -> 57.4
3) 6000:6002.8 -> 54.7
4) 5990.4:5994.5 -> 55.3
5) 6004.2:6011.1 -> 54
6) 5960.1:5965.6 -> 55.7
